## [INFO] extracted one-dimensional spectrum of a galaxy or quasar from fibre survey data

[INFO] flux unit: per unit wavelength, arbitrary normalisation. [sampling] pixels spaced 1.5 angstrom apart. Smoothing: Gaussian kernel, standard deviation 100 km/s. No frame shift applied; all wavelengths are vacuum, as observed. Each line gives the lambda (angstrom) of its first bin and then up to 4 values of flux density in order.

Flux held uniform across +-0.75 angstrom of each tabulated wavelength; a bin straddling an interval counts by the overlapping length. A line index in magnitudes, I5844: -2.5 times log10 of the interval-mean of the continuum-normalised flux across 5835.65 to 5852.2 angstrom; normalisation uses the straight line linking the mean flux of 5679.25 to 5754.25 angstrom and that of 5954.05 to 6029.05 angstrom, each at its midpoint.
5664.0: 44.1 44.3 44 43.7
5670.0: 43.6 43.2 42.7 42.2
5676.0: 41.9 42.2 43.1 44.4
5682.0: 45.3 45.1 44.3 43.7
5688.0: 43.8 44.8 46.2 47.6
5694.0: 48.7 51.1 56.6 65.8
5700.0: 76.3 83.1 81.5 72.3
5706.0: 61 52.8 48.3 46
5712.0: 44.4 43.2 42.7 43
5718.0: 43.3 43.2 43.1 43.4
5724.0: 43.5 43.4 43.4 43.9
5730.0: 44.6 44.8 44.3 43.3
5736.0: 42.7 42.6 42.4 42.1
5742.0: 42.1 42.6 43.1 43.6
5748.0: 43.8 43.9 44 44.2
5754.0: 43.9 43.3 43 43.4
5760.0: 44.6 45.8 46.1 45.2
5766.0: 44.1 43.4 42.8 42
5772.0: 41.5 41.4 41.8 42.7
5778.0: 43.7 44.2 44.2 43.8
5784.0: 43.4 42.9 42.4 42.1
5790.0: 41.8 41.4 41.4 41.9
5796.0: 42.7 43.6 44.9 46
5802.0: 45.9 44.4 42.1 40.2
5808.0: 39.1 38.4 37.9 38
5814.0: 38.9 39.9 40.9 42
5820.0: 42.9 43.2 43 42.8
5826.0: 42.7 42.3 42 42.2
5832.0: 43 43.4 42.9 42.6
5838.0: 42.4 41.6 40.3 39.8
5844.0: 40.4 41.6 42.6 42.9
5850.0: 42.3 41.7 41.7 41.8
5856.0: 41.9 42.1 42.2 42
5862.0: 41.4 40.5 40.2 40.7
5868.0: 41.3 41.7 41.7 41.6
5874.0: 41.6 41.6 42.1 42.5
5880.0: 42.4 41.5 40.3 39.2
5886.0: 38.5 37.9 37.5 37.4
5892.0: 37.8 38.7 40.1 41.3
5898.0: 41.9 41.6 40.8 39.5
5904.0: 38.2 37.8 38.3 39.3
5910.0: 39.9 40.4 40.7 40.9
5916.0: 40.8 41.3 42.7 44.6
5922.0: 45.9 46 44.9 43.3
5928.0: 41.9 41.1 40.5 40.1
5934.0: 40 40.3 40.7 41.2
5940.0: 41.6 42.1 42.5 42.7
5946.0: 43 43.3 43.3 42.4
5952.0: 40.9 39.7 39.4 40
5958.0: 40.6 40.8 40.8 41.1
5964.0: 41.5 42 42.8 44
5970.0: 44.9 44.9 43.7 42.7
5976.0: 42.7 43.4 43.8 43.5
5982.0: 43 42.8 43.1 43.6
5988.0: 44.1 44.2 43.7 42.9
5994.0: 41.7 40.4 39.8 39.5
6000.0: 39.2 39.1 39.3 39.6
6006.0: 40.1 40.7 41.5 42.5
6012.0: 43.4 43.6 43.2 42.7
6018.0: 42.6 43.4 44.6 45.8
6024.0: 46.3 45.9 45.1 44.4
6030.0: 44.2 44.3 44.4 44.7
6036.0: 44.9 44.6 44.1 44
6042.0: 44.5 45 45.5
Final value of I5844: 0.10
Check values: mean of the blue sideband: 48.1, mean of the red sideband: 42.5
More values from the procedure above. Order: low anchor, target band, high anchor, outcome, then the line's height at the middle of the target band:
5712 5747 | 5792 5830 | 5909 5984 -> 0.02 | 42.8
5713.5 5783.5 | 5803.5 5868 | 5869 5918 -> 0.00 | 41.5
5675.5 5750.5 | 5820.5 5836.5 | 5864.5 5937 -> 0.02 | 43.6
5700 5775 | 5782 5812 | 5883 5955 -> 0.06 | 44.7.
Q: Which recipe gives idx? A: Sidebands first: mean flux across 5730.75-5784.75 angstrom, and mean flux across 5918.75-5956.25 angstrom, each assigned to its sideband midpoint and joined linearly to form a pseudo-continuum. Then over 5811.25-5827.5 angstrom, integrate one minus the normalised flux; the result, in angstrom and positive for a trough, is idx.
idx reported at 0.6 angstrom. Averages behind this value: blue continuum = 43.4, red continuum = 42.1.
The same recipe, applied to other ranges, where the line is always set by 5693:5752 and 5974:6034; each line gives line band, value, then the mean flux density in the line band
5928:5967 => 2.42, 41.3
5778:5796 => 1.85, 42.7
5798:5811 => 1.34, 42.4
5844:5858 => 1.28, 42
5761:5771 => 0.80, 44.2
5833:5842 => 0.85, 42.1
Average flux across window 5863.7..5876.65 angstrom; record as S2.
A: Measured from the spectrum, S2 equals 41.3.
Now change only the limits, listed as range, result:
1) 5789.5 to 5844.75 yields 41.9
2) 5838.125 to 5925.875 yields 41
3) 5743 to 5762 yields 43.8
